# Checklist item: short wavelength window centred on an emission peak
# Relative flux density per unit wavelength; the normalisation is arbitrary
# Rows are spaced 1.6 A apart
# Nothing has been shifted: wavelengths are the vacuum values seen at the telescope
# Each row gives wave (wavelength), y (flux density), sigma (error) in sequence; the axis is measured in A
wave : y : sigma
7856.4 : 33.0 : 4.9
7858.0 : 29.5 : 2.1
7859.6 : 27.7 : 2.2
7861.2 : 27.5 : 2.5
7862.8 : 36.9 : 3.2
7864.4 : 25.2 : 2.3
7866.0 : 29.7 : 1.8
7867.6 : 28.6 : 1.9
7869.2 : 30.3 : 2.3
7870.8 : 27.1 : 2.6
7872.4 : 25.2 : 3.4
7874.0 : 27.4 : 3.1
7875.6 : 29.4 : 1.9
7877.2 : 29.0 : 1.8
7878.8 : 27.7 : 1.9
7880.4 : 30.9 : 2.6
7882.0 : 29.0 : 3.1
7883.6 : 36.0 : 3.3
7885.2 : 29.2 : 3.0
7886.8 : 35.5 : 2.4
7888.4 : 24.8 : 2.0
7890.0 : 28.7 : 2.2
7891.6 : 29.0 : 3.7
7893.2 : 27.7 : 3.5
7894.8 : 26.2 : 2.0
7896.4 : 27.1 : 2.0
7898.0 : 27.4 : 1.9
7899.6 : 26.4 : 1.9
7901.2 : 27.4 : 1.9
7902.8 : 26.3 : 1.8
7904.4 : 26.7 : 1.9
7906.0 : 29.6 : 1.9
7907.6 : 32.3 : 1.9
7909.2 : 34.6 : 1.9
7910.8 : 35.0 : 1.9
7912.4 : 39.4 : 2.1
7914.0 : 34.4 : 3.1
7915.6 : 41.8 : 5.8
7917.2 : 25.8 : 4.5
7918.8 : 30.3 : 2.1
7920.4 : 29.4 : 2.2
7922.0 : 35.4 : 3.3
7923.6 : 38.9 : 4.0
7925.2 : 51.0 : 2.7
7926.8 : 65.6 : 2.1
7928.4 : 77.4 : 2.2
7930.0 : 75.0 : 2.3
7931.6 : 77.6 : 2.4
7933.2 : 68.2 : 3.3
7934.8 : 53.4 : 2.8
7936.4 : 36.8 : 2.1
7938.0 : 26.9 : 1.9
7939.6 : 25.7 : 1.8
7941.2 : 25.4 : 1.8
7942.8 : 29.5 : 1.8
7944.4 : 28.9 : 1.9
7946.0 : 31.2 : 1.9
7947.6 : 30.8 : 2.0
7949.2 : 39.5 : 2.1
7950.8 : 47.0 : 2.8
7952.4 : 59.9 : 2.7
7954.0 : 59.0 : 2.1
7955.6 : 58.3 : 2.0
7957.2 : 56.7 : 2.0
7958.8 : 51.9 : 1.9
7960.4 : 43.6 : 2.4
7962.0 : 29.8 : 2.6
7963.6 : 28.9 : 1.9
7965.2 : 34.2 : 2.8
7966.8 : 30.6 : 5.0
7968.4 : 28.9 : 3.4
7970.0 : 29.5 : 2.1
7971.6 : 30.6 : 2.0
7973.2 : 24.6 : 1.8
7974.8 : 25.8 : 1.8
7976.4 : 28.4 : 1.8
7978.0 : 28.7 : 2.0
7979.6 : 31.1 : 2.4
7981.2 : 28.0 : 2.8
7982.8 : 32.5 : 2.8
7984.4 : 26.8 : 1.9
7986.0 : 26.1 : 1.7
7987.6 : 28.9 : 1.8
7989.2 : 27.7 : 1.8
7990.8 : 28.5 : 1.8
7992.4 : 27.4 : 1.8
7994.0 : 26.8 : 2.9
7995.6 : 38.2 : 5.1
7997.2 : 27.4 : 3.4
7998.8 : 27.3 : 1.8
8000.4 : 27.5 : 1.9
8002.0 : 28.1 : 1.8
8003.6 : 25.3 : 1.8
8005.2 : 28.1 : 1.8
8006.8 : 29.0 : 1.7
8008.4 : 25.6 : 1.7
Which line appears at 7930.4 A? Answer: H-alpha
